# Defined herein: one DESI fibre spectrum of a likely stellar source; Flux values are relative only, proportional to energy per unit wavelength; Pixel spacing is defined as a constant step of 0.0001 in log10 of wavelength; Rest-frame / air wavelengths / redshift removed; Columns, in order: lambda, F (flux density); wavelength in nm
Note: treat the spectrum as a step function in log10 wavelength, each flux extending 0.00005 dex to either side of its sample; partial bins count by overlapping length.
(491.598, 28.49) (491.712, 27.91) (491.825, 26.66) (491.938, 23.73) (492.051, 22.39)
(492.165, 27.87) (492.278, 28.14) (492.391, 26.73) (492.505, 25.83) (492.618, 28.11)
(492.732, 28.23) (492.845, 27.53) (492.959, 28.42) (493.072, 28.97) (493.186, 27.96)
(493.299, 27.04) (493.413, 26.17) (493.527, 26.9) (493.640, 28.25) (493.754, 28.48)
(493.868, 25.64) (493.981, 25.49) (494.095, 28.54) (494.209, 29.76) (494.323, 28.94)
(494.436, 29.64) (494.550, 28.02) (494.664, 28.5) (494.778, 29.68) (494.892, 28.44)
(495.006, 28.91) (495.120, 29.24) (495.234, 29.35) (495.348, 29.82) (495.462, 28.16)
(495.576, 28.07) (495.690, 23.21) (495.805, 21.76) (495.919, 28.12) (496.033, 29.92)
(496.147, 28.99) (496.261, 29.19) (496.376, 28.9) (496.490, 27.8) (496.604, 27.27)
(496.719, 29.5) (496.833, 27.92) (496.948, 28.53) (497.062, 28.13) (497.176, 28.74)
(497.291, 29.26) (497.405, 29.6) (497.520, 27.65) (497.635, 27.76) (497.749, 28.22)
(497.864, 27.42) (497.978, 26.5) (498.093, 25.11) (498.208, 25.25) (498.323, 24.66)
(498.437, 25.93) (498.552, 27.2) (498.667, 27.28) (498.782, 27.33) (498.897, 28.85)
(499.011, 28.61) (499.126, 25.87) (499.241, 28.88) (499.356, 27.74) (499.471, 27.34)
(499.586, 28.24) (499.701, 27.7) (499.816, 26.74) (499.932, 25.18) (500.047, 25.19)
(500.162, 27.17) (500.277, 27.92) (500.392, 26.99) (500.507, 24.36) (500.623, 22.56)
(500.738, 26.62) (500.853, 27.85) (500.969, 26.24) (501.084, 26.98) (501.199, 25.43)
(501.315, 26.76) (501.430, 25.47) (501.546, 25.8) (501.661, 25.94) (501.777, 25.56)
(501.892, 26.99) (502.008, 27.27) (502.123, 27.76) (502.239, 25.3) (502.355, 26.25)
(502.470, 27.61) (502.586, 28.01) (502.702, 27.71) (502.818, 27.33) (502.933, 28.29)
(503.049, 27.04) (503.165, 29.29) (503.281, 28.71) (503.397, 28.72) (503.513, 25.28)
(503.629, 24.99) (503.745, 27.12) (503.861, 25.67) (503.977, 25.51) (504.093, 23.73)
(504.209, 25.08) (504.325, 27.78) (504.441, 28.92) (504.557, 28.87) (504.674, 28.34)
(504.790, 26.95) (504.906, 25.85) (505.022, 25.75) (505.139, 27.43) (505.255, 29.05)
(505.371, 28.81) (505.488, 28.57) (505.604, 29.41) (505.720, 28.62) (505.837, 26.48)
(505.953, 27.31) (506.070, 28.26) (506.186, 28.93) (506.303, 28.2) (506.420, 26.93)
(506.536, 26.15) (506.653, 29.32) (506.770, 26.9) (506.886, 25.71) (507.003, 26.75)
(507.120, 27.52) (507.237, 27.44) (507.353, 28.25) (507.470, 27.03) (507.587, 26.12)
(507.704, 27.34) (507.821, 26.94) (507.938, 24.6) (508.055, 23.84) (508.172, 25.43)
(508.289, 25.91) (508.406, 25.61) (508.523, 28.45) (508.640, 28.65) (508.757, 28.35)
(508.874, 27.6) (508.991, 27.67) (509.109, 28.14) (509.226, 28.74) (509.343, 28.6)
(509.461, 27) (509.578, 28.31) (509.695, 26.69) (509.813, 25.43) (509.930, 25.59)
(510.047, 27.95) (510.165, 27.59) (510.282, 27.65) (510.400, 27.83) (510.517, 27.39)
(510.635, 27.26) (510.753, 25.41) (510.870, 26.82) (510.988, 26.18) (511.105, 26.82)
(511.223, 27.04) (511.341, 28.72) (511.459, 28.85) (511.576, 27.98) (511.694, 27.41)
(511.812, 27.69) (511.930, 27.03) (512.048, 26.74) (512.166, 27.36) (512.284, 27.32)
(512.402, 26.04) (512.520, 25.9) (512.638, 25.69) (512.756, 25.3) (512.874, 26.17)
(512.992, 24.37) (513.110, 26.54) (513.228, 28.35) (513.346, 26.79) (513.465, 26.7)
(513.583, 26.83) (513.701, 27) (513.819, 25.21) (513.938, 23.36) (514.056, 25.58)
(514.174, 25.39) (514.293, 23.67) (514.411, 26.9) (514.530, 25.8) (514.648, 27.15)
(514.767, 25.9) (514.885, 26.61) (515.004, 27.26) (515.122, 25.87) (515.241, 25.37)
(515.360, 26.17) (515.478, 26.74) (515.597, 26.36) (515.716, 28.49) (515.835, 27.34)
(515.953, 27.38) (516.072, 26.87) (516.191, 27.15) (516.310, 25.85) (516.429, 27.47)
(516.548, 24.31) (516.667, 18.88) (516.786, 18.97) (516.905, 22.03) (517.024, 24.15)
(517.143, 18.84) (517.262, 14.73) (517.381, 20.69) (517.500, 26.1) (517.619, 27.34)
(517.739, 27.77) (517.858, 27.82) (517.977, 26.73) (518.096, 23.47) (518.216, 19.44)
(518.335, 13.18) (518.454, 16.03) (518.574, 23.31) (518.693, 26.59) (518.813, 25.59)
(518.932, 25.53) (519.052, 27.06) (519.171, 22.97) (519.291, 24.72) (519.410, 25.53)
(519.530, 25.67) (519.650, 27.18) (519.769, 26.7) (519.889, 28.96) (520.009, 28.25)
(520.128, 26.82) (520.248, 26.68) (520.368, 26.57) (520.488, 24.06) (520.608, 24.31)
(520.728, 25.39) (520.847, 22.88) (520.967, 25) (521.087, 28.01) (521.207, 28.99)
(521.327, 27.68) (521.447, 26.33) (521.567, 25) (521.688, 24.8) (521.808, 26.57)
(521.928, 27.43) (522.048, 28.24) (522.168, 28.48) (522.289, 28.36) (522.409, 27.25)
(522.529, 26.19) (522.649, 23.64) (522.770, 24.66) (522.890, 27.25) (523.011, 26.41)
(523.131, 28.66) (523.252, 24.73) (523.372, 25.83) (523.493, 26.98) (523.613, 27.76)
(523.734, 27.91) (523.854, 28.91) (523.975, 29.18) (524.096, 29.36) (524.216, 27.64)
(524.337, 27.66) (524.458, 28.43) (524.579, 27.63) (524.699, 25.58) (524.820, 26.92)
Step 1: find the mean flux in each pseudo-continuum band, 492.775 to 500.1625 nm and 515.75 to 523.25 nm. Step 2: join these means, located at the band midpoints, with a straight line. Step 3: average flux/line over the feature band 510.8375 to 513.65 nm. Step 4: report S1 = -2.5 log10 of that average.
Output -0.04 mag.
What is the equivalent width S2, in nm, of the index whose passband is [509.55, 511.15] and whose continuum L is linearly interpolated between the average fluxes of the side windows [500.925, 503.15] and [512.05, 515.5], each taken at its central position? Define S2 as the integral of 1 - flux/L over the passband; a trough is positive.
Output -0.04 nm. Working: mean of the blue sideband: 26.8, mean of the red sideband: 26.1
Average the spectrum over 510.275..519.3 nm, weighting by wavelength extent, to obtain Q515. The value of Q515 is 25.4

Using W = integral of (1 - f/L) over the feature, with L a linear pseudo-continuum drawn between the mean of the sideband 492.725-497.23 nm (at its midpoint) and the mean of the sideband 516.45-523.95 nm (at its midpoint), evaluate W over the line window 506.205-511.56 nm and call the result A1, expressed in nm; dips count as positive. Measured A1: -0.14 nm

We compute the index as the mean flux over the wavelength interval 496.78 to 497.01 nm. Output 28.2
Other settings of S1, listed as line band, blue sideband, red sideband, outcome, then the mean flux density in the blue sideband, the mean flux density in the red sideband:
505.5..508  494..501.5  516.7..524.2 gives -0.03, 27.5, 25.3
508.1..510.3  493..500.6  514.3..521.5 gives -0.05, 27.6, 25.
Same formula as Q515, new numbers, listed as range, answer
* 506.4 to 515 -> 26.8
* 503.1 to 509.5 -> 27.2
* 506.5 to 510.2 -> 27.1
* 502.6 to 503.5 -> 28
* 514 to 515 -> 25.9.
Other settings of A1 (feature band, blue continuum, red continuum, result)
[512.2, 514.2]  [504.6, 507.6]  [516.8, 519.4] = -0.09 nm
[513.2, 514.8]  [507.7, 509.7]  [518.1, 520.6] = -0.01 nm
